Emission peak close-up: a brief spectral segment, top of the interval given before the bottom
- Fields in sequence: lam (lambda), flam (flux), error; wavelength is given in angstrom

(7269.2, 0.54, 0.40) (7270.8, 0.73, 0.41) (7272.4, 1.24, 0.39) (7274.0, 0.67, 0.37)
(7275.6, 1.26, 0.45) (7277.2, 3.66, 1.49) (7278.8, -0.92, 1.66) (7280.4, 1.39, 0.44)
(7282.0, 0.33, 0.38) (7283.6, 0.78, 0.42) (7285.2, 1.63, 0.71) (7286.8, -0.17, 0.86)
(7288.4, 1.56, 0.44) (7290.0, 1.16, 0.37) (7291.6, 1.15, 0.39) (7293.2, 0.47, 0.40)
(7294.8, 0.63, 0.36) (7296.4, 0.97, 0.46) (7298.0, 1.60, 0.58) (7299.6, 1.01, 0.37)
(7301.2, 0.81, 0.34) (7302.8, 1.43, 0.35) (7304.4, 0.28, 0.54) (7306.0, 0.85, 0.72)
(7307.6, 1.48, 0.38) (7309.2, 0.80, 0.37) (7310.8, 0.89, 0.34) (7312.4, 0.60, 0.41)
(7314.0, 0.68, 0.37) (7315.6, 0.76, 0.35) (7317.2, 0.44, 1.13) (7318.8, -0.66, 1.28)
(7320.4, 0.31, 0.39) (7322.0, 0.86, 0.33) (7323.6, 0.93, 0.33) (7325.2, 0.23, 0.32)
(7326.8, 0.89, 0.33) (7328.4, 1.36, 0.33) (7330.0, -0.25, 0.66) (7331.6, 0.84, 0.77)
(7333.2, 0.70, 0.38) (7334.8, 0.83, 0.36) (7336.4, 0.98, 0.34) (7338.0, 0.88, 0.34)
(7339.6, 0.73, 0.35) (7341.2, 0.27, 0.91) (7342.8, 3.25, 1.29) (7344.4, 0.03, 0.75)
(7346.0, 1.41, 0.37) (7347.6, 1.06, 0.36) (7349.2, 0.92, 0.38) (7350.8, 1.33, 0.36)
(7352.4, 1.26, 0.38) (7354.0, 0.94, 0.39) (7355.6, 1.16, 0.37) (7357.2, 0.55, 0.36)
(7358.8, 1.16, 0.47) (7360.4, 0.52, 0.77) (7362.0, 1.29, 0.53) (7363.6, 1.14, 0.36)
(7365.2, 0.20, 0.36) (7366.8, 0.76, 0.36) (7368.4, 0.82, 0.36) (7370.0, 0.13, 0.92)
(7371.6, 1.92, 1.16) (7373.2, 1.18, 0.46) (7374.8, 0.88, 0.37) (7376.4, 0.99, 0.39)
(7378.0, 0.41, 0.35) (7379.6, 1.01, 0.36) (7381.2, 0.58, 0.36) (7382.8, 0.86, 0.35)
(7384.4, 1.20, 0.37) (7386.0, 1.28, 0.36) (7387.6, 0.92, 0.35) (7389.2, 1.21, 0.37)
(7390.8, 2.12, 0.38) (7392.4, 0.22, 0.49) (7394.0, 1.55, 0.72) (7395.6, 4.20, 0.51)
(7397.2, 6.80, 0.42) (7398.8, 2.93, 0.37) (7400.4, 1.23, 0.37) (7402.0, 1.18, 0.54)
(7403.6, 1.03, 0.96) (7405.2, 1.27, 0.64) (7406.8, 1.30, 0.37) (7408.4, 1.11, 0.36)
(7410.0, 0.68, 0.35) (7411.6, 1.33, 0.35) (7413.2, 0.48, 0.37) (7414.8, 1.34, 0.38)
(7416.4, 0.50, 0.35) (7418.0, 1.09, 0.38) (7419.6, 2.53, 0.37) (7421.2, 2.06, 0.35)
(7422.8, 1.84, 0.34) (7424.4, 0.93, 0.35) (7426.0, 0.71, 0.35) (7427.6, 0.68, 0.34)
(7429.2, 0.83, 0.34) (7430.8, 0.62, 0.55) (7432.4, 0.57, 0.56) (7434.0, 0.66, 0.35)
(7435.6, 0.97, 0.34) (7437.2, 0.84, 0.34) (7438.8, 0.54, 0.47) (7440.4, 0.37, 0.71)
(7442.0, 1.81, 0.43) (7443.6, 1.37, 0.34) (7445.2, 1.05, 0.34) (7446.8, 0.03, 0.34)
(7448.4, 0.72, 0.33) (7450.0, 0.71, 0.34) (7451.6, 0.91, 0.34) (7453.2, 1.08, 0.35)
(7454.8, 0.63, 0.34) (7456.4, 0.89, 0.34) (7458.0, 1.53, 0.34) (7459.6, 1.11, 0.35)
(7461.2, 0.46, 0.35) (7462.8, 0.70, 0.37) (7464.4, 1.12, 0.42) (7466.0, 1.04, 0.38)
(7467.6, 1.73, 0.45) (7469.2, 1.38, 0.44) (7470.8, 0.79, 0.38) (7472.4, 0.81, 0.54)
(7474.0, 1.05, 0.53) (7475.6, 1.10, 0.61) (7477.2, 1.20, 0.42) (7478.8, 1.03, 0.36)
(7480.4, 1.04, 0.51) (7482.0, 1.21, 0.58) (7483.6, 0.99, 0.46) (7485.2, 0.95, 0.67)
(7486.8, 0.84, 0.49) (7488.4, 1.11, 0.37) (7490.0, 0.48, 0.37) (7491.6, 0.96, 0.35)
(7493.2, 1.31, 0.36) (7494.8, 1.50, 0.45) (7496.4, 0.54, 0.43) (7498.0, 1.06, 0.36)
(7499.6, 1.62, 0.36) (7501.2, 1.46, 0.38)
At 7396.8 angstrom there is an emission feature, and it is H-alpha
